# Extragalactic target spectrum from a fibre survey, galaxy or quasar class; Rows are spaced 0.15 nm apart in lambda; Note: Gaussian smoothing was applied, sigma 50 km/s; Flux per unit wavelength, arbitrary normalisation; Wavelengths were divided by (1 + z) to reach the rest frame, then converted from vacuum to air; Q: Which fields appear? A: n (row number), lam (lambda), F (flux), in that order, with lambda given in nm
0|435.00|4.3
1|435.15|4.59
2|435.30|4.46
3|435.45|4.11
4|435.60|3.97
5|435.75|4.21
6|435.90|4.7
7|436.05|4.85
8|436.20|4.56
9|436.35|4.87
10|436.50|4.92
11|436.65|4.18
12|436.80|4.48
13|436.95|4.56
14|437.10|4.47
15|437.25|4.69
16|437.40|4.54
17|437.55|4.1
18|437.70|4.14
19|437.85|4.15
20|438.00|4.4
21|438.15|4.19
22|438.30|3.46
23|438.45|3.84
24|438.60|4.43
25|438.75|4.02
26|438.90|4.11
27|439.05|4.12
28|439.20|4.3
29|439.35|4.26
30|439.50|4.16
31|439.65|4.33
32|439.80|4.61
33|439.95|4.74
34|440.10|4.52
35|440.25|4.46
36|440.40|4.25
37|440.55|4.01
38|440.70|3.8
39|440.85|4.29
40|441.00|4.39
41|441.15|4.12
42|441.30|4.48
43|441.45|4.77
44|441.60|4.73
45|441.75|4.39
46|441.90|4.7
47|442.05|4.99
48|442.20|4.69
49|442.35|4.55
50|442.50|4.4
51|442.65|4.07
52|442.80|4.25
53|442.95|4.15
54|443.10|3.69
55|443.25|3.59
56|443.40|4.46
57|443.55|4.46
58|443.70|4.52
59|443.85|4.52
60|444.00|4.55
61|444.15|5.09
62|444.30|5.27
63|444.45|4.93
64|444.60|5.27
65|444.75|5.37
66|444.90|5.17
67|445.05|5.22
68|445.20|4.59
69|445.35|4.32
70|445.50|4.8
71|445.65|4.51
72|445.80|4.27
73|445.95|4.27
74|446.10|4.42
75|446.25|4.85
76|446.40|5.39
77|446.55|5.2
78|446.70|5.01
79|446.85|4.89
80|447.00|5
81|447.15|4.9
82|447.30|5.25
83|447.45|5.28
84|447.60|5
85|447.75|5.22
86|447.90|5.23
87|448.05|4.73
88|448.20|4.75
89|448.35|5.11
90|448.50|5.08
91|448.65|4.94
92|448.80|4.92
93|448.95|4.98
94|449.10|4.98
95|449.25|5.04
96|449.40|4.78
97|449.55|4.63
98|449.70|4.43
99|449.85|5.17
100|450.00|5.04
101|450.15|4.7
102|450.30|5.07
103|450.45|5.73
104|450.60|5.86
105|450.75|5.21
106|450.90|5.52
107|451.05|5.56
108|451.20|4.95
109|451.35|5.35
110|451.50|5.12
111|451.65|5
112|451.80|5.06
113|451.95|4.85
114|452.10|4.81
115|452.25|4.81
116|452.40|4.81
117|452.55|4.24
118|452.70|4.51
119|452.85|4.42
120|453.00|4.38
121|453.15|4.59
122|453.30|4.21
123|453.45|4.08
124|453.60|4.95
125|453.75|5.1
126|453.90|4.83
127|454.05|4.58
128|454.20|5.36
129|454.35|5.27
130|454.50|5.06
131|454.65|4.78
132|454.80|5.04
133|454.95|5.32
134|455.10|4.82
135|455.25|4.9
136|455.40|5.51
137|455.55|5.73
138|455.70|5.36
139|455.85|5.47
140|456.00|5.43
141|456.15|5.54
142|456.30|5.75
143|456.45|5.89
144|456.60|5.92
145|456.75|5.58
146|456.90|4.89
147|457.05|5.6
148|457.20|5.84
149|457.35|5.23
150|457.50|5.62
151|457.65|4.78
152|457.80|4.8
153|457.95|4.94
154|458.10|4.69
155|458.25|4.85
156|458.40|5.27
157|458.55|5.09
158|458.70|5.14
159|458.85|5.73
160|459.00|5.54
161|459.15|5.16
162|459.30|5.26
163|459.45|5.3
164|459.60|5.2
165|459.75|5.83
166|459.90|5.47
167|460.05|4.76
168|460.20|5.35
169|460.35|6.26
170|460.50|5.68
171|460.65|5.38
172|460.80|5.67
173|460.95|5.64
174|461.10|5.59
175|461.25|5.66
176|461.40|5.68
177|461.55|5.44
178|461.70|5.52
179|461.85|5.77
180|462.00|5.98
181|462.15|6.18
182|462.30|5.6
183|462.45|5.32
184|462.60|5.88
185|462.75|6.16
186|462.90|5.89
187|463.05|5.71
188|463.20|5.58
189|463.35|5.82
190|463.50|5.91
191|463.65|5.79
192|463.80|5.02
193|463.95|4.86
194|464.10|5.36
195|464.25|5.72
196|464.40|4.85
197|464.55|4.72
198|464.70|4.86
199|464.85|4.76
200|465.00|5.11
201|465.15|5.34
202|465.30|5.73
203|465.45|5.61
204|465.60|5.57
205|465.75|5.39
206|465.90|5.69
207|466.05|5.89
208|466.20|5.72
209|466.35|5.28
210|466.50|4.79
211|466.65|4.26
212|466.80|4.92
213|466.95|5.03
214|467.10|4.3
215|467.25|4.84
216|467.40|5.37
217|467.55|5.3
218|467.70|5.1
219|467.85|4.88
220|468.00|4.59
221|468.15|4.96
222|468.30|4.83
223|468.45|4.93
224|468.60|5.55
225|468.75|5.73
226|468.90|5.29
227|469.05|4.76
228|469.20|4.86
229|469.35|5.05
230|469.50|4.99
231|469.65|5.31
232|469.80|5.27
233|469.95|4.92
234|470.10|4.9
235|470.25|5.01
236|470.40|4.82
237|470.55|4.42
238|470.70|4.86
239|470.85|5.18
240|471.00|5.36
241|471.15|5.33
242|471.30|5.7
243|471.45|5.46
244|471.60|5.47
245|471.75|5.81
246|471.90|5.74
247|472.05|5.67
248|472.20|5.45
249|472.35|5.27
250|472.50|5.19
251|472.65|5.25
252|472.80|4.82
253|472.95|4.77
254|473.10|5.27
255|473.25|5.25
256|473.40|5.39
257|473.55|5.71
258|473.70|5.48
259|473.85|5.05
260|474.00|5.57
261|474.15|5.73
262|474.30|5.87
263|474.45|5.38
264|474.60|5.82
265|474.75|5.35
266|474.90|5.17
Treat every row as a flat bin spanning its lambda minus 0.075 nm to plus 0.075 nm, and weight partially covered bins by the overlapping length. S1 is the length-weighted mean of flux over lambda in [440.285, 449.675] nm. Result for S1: 4.7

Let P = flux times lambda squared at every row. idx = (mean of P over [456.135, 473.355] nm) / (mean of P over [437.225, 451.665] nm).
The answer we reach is 1.24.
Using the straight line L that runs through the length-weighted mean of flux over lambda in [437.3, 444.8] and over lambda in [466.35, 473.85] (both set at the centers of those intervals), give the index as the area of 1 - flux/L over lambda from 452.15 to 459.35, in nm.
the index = -0.50 nm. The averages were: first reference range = 4.39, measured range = 5.1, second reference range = 5.13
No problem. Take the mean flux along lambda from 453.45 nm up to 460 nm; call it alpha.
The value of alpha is 5.25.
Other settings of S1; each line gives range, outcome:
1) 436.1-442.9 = 4.37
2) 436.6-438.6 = 4.25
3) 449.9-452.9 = 5.04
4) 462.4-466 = 5.45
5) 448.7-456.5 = 5.03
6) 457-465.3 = 5.42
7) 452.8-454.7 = 4.74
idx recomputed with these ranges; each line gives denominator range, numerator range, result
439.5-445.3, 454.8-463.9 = 1.30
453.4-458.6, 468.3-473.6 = 1.07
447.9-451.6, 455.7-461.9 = 1.11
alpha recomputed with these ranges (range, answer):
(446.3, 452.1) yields 5.07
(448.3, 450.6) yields 5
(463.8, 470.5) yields 5.11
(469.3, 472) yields 5.21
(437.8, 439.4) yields 4.11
